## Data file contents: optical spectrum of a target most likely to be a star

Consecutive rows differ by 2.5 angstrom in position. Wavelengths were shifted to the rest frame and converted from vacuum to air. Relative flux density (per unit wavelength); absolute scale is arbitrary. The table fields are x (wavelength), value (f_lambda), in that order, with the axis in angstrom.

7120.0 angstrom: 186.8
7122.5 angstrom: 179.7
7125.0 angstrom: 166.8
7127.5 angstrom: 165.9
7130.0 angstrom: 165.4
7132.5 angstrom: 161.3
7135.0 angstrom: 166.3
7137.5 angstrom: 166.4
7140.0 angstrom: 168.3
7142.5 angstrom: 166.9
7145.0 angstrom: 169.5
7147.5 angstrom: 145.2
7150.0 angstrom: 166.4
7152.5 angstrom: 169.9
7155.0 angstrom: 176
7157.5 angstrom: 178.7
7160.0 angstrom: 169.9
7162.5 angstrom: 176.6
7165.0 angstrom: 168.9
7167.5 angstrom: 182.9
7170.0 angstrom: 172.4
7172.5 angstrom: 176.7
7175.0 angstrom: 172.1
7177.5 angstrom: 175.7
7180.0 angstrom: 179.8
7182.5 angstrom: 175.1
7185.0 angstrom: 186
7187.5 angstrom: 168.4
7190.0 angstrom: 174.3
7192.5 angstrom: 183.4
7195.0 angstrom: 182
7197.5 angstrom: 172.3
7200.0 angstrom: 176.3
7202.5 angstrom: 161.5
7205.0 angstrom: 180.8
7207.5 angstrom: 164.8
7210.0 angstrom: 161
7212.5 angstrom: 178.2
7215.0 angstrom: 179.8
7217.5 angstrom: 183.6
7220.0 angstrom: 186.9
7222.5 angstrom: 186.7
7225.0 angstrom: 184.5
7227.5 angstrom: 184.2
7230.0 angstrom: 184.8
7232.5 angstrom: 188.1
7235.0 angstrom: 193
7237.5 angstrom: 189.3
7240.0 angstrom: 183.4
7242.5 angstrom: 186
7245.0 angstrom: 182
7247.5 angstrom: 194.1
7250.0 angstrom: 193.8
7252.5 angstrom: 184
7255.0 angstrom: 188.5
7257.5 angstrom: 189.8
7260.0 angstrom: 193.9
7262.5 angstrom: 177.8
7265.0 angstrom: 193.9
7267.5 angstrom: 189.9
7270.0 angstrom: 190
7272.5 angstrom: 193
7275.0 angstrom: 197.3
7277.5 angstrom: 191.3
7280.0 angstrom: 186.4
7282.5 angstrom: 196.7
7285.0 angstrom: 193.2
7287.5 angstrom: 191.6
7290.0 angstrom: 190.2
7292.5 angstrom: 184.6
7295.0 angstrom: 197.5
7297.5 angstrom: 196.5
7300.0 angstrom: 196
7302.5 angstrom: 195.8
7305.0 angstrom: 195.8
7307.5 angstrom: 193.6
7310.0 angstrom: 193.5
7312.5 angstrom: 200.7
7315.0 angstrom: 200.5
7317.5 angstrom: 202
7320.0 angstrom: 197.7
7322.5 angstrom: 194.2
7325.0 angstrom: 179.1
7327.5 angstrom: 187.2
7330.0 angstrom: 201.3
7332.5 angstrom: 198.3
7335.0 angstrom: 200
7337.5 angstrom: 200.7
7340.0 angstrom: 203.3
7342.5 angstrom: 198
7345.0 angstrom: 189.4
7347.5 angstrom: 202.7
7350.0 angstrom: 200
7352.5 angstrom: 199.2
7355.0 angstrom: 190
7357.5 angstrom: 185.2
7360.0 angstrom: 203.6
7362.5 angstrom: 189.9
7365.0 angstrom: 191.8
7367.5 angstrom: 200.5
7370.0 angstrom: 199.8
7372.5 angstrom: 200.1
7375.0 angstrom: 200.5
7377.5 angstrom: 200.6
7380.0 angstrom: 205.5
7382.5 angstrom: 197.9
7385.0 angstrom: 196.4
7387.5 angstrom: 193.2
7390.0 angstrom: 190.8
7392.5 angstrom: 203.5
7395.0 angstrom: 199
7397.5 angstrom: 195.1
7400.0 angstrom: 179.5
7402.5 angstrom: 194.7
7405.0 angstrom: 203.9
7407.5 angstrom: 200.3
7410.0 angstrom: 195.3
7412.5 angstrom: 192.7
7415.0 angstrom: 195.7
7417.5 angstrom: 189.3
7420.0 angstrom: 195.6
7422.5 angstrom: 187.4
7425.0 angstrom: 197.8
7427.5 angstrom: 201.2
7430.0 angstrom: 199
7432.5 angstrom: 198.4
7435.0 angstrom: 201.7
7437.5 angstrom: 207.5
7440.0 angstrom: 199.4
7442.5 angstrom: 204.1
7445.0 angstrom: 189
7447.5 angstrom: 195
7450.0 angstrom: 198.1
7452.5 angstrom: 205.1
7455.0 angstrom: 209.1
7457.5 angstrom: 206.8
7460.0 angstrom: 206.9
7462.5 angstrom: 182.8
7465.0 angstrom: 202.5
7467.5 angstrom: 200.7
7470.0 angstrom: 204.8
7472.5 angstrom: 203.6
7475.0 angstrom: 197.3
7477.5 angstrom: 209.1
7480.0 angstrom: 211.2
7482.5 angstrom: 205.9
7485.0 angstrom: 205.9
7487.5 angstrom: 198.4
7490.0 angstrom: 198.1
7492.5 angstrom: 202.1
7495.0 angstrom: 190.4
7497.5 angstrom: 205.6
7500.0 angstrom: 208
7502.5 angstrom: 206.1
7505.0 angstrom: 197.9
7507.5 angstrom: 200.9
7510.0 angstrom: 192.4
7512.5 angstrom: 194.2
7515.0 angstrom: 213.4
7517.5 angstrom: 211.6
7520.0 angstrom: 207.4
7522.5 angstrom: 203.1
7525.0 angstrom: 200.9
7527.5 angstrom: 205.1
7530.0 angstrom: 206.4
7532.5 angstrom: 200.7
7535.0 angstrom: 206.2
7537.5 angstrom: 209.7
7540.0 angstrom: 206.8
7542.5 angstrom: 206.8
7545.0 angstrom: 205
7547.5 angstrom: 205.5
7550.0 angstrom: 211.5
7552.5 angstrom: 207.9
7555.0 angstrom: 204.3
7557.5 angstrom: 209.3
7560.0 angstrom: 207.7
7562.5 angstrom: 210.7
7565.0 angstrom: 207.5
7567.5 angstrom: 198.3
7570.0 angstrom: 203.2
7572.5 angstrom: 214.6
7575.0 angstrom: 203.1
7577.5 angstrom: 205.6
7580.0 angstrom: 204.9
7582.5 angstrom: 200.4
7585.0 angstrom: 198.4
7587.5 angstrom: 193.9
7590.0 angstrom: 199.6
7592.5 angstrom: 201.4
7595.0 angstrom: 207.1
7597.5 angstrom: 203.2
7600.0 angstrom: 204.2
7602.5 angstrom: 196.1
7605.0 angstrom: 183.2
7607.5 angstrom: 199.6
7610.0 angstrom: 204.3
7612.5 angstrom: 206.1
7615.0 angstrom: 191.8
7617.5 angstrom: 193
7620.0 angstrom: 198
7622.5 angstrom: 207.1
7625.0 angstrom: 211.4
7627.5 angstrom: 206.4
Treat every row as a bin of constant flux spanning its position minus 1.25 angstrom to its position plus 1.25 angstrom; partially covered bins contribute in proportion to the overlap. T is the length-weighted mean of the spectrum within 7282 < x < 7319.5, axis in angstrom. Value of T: 195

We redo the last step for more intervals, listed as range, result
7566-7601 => 203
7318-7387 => 197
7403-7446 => 198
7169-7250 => 180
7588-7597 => 202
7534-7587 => 206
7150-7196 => 176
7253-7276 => 190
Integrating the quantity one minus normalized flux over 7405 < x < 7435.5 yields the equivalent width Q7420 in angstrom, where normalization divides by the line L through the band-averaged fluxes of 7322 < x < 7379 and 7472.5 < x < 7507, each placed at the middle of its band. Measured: 0.5 angstrom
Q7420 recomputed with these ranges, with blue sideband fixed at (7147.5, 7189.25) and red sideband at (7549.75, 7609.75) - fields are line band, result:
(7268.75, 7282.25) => -0.8 angstrom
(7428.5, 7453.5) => -0.8 angstrom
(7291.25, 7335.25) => -2.6 angstrom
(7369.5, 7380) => -0.7 angstrom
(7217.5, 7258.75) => -2.0 angstrom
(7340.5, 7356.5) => -0.9 angstrom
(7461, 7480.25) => -0.6 angstrom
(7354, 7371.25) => -0.6 angstrom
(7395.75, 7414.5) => -0.4 angstrom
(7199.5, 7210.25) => 0.4 angstrom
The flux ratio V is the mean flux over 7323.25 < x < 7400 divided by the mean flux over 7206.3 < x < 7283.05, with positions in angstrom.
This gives 1.05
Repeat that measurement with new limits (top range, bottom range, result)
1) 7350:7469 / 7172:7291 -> 1.08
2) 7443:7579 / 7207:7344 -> 1.07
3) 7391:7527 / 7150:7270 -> 1.11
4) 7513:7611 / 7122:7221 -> 1.18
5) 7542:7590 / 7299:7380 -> 1.04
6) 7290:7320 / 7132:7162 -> 1.17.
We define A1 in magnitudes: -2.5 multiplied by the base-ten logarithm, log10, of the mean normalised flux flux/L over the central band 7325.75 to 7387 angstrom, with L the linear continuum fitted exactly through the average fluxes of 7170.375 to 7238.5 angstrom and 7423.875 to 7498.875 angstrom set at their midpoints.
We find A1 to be -0.03 mag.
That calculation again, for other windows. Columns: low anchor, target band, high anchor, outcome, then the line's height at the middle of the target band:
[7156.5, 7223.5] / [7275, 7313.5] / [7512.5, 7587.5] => -0.05 mag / 185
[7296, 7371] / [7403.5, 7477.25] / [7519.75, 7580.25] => 0.01 mag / 201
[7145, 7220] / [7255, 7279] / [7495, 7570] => -0.05 mag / 181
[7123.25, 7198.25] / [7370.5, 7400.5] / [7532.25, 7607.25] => -0.04 mag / 189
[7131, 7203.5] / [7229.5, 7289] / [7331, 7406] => -0.04 mag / 184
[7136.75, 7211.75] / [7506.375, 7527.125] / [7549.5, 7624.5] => -0.03 mag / 197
